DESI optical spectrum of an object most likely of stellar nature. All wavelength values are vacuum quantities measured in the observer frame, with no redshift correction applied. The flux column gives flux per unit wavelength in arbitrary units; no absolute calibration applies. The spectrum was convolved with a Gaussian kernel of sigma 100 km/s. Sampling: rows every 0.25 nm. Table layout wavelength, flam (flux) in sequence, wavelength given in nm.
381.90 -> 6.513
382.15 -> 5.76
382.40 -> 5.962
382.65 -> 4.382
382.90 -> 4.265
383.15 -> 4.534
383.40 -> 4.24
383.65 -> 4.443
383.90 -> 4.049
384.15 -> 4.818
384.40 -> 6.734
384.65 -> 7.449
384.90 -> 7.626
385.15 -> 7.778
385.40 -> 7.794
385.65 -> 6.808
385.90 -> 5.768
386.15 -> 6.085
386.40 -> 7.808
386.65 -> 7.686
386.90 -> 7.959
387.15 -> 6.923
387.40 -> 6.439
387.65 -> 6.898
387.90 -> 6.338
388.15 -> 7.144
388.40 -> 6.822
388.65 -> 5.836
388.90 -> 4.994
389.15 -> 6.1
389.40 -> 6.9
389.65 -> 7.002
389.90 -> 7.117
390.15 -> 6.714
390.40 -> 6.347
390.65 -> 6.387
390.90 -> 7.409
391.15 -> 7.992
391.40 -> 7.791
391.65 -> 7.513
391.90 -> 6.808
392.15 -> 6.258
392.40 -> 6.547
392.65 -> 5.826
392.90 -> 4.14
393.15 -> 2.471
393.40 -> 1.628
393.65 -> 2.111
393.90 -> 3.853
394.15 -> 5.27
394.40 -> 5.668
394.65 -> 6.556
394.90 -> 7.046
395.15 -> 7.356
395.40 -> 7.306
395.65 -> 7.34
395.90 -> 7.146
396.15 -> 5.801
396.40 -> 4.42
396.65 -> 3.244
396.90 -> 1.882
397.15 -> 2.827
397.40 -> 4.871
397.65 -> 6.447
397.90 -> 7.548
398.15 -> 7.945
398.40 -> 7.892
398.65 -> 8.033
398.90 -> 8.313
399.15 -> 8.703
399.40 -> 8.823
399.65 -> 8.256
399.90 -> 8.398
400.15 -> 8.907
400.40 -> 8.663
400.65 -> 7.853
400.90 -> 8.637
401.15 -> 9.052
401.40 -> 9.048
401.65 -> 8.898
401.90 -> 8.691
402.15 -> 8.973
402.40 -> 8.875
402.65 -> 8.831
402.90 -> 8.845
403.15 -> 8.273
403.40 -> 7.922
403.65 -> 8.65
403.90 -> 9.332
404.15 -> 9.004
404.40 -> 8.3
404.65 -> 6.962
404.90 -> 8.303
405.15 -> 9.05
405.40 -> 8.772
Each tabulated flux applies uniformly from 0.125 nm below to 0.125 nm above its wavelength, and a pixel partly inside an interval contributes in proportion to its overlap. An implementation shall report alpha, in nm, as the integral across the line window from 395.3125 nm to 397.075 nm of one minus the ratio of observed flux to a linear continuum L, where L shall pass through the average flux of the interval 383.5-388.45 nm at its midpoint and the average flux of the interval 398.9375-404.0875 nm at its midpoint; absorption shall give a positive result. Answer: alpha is 0.61 nm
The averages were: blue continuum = 6.65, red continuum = 8.68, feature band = 5.19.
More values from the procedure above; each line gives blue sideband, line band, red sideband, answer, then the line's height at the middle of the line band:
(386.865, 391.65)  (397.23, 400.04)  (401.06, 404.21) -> 0.18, 8.19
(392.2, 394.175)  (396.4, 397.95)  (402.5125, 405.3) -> 0.38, 5.68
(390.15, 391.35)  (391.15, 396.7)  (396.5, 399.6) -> 0.93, 6.77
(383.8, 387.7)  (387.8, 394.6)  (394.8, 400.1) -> 0.86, 6.75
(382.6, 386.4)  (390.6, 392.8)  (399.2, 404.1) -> 0.04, 7.06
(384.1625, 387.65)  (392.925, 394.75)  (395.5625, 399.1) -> 0.70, 6.34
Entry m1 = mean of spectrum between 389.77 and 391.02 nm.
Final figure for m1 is 6.79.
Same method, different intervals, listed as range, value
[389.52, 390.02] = 7.06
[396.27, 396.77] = 3.86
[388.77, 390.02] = 6.42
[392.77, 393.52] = 2.77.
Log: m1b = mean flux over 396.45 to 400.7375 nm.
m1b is 6.92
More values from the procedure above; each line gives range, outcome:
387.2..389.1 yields 6.37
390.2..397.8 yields 5.56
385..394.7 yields 6.24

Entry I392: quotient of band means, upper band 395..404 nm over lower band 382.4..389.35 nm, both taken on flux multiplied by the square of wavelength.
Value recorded 1.30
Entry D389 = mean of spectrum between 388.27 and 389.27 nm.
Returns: 5.94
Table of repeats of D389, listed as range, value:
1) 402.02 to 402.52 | 8.92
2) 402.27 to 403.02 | 8.85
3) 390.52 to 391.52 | 7.39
